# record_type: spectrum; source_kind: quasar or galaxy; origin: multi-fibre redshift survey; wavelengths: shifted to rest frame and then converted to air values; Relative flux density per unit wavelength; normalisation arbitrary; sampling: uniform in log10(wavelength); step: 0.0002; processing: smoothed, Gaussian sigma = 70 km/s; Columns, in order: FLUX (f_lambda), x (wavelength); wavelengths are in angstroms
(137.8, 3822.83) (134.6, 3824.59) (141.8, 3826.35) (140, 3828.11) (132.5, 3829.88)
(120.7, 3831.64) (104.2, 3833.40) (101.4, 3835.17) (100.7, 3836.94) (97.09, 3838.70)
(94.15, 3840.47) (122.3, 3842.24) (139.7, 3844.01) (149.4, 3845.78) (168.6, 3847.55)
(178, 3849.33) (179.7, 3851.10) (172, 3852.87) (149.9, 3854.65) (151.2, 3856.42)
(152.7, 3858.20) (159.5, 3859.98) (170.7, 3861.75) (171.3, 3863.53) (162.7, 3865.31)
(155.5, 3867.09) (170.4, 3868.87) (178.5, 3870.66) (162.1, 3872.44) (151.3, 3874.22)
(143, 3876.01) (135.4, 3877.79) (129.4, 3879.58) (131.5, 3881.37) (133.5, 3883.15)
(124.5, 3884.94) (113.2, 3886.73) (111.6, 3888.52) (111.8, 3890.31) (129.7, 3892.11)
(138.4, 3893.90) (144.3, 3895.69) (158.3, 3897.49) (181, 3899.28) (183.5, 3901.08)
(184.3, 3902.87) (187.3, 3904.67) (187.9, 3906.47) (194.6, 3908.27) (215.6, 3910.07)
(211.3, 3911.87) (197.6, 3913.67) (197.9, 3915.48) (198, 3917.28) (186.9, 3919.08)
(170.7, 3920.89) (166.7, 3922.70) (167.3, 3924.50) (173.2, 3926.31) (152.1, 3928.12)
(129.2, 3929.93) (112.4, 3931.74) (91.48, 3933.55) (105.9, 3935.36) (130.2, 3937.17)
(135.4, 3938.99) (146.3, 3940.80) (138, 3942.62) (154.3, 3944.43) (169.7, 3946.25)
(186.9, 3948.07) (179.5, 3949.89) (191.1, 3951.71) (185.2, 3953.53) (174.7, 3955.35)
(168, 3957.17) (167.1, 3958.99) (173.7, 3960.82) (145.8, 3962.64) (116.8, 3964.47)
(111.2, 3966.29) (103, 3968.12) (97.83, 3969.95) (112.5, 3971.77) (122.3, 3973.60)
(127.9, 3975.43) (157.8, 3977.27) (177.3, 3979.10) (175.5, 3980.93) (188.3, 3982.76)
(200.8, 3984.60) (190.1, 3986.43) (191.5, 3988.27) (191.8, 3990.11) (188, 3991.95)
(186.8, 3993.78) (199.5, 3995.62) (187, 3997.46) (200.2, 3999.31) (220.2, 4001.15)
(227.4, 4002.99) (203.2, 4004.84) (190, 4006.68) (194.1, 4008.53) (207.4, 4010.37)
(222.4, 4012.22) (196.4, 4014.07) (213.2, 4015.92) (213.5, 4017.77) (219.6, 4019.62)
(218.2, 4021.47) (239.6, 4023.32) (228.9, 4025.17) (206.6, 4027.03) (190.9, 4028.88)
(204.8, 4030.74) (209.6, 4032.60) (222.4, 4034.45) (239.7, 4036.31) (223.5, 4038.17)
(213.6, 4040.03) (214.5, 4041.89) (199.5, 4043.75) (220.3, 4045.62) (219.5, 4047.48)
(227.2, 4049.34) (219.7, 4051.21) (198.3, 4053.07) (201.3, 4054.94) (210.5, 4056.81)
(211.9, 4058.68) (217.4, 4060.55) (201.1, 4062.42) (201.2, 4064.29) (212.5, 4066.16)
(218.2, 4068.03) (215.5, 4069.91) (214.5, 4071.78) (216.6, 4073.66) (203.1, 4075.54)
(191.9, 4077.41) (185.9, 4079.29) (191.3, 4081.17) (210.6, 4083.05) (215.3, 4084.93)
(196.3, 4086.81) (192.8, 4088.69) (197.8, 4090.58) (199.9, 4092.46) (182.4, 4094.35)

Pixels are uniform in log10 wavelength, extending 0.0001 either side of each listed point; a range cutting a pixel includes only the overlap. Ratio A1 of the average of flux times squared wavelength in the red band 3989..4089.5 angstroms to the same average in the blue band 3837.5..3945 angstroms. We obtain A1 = 1.5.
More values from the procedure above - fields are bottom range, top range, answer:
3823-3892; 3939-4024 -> 1.34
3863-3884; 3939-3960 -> 1.15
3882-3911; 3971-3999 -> 1.17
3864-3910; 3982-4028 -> 1.42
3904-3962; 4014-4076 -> 1.36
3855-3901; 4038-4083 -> 1.56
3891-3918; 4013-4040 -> 1.28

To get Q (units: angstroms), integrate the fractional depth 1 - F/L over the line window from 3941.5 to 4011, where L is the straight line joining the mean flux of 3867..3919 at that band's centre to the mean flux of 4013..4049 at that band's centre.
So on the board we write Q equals 8.4 angstroms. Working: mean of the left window 161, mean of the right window 216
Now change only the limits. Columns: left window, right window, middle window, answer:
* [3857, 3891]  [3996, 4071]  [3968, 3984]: 3.8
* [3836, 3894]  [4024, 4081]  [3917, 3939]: 2.5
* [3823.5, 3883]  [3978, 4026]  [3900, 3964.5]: 2.8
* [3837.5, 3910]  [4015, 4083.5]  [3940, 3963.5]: 1.4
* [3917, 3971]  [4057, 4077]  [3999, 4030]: -4.5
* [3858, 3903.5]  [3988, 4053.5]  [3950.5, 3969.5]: 3.2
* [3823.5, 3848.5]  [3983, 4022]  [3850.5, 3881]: -4.3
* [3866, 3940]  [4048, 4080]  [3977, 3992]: -0.2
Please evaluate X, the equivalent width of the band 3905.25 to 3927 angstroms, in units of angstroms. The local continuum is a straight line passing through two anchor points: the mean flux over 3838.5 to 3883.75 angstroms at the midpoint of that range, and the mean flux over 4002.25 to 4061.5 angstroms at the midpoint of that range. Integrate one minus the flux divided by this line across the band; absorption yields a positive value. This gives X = -2.3 angstroms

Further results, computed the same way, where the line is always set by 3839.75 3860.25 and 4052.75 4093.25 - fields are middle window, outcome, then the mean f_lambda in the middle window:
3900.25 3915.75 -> -2.8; 196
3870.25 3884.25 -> 1.2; 144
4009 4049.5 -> -4.4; 216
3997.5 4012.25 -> -1.4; 206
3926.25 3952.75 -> 4.2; 146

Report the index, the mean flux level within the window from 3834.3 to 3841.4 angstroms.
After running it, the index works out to 98.5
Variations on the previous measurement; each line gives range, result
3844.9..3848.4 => 159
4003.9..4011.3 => 199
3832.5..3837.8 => 102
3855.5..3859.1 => 152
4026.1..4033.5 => 203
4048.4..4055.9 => 212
